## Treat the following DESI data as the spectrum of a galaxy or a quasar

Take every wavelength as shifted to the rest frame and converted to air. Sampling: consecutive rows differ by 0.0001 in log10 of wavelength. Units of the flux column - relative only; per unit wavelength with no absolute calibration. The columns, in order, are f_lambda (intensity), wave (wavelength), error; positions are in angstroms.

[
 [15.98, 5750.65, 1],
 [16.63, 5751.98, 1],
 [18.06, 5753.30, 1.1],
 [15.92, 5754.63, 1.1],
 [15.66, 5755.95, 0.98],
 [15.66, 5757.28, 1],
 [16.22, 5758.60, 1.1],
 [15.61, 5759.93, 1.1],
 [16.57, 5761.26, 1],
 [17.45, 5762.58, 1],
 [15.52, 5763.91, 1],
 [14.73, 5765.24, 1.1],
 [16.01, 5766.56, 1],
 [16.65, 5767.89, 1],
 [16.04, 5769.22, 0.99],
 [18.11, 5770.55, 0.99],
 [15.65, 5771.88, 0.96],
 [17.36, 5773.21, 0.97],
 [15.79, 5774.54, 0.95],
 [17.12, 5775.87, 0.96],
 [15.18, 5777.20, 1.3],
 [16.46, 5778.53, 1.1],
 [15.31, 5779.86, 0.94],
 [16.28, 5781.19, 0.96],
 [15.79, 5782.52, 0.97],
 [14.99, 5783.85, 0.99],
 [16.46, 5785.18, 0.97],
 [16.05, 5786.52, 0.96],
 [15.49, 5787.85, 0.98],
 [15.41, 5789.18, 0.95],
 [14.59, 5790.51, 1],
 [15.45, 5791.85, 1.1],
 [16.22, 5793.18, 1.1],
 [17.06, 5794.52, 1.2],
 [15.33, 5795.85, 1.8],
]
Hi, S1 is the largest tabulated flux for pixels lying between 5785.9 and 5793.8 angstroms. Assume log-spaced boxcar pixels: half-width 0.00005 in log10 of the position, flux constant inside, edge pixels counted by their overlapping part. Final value 16.22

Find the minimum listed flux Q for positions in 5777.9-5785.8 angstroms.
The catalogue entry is 14.99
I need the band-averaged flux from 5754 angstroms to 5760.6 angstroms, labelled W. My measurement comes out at 15.8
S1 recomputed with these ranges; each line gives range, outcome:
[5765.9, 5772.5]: 18.11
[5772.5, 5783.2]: 17.36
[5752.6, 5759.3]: 18.06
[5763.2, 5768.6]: 16.65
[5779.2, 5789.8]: 16.46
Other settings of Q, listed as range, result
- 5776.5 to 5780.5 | 15.18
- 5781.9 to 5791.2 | 14.59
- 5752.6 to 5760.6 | 15.61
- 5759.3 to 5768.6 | 14.73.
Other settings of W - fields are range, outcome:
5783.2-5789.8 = 15.7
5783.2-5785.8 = 15.7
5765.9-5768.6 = 16.3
